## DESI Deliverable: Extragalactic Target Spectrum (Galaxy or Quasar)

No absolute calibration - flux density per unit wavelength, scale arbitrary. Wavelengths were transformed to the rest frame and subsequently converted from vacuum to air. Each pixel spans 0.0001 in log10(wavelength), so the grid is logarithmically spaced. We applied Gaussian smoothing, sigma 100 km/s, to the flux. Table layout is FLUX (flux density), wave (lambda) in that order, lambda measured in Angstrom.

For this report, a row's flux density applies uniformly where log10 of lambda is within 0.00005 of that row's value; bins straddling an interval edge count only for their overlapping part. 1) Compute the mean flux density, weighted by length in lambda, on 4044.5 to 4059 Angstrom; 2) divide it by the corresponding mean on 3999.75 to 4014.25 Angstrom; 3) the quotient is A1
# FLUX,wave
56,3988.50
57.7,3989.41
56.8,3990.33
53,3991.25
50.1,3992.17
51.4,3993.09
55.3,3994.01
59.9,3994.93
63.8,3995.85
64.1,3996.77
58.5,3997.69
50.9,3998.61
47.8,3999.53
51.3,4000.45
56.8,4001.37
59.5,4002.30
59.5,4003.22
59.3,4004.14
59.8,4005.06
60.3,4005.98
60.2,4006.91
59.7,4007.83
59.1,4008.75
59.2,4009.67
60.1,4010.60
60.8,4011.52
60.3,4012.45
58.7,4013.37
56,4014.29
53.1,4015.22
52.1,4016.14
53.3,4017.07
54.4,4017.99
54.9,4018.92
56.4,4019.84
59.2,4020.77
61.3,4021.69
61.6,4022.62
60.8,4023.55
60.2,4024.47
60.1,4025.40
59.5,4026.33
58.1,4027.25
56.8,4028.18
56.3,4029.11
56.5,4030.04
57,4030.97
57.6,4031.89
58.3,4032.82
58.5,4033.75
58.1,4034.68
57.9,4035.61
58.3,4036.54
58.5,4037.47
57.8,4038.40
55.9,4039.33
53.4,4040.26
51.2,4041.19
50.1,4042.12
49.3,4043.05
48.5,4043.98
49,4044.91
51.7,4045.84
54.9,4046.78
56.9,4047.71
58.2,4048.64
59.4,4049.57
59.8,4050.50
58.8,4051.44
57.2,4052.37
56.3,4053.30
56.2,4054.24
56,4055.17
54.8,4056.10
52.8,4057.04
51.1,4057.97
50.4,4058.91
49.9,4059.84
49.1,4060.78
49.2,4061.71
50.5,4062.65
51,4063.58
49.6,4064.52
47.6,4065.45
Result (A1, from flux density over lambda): 0.94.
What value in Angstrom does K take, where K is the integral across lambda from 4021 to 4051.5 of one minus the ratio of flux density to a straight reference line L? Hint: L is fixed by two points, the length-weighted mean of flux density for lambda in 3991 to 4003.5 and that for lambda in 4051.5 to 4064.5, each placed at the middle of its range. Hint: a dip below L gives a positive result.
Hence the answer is -1.6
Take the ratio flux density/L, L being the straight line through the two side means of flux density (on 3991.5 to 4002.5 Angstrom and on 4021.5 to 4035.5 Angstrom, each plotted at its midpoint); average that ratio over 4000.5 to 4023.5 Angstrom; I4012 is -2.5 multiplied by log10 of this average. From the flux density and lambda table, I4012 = -0.02 mag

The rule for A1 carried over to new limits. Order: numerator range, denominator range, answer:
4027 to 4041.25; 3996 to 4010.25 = 0.98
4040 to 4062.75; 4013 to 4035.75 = 0.93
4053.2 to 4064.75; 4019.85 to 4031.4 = 0.88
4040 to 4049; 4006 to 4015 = 0.88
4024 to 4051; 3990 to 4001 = 1.02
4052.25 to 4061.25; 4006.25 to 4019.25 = 0.93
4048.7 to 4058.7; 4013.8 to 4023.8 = 0.99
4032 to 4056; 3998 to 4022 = 0.97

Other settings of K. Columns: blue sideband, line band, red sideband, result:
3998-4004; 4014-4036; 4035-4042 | -0.79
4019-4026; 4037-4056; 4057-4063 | -0.49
